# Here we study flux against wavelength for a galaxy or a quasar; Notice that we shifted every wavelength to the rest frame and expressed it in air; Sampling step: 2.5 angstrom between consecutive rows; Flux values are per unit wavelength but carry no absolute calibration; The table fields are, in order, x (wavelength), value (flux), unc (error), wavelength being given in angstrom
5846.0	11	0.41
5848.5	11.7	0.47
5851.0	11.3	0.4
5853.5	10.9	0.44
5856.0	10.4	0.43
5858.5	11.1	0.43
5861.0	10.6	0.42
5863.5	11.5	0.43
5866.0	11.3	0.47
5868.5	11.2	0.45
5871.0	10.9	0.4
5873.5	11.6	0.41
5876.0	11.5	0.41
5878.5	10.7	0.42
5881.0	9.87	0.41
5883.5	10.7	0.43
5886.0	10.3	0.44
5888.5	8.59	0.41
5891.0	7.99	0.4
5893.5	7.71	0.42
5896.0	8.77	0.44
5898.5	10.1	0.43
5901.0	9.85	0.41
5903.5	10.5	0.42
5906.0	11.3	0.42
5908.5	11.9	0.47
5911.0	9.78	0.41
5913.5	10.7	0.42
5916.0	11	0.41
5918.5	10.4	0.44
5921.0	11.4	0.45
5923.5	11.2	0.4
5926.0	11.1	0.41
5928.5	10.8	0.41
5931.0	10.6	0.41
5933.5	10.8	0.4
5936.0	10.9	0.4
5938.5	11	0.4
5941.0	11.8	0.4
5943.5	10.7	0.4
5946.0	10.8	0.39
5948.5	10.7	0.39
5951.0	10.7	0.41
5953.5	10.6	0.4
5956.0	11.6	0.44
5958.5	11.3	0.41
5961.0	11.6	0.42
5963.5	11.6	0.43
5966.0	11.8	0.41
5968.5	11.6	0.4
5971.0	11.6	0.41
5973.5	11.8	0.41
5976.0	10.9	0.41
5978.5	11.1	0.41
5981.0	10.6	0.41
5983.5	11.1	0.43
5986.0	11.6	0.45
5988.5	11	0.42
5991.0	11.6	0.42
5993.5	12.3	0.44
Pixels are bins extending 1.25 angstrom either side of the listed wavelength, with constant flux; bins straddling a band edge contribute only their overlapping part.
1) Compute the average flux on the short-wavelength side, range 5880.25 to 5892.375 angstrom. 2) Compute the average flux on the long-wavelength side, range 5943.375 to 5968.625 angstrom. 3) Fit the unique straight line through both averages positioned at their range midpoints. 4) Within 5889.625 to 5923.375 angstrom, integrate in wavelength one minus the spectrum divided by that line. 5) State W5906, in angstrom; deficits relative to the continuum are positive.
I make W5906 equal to -0.6 angstrom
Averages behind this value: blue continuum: 9.46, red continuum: 11.2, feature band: 10.1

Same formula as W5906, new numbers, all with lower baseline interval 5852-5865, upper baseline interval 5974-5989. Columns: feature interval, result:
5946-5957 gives 0.2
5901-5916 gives 0.3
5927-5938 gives 0.2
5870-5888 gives 0.4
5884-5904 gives 3.2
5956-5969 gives -0.6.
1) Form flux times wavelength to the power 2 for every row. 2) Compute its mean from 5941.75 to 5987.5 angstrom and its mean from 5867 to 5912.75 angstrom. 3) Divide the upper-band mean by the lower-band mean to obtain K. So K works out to 1.13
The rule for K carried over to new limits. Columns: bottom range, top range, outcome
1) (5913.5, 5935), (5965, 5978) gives 1.07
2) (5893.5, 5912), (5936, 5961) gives 1.11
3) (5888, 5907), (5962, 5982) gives 1.25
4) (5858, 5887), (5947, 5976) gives 1.07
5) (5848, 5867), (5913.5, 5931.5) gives 1.01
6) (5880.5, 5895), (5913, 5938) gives 1.21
